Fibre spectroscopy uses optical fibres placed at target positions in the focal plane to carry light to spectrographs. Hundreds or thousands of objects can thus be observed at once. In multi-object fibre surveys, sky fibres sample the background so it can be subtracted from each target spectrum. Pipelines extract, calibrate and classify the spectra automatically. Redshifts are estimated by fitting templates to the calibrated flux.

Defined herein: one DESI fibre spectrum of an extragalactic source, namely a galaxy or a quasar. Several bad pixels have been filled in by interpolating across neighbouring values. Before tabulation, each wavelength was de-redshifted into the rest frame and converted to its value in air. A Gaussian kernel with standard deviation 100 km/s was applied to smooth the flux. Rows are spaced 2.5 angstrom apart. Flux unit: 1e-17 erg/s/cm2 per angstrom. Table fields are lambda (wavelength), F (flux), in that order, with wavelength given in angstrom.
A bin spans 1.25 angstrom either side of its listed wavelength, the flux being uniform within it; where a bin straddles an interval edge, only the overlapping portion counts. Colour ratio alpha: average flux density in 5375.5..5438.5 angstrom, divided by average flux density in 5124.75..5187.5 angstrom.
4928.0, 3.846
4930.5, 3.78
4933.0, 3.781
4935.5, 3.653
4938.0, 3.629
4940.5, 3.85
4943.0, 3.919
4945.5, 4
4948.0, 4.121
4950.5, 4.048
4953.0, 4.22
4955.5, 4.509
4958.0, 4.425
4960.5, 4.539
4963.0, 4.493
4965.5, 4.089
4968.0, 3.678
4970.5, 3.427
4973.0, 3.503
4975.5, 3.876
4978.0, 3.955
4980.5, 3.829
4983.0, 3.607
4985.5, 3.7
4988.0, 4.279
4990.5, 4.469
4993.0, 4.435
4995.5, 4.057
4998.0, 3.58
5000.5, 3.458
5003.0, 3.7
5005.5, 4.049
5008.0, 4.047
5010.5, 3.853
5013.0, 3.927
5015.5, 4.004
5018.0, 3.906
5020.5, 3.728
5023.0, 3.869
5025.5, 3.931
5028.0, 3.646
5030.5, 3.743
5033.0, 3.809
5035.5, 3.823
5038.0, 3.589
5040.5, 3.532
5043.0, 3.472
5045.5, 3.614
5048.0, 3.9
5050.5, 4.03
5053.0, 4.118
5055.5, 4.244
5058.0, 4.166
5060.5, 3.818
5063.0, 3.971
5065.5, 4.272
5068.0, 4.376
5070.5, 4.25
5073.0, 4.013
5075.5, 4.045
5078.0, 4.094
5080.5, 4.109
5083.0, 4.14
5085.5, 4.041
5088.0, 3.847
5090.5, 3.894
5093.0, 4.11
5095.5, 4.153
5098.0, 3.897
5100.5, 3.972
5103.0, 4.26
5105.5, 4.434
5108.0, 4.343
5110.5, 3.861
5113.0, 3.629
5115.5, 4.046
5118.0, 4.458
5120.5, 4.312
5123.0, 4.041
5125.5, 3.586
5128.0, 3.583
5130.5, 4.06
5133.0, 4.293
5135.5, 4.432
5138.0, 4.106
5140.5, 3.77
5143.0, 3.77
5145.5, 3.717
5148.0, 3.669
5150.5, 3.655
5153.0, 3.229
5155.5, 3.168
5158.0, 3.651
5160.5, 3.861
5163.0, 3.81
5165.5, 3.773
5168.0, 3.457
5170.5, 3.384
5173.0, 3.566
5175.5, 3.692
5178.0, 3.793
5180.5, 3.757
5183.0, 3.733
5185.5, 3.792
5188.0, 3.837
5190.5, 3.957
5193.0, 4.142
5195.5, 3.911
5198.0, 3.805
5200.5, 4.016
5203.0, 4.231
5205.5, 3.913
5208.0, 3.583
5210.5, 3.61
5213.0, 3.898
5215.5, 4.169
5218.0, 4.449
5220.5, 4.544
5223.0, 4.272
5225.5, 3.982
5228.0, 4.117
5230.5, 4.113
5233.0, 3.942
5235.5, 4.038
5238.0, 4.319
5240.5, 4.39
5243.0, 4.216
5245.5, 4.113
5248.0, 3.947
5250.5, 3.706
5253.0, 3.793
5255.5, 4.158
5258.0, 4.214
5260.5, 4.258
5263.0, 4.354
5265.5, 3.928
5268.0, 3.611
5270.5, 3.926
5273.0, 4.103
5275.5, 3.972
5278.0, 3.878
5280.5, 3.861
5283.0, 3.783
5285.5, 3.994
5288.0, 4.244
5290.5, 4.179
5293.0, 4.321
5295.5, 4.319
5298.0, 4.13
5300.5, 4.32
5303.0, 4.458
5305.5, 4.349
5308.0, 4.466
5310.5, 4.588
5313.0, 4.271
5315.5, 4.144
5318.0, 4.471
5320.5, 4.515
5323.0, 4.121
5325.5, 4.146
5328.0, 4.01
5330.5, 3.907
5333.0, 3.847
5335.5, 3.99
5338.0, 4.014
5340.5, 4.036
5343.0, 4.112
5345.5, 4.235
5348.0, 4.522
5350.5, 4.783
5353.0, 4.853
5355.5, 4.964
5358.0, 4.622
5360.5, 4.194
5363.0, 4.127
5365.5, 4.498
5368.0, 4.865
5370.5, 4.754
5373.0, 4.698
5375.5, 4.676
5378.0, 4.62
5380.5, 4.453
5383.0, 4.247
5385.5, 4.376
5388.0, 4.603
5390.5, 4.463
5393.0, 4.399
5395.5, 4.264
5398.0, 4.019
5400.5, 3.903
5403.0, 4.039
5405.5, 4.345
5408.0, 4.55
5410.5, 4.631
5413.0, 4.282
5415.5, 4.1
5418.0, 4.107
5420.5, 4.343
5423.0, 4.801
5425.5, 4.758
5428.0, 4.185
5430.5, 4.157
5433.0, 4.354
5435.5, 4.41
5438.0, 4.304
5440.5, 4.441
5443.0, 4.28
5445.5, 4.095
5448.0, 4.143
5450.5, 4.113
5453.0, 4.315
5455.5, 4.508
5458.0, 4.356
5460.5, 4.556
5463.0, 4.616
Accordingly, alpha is 1.2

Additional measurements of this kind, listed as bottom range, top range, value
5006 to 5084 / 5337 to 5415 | 1.12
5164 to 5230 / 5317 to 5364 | 1.10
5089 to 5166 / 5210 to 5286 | 1.03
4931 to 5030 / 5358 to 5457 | 1.11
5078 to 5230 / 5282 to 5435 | 1.11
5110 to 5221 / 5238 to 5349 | 1.07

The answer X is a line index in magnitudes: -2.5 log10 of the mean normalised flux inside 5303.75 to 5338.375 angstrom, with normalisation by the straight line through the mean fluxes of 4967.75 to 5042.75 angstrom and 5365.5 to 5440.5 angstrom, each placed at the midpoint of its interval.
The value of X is 0.019 mag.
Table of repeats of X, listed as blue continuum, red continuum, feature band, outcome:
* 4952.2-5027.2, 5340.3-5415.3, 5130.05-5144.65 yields 0.02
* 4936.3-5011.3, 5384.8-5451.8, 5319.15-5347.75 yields 0.04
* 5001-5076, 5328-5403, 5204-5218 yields 0.07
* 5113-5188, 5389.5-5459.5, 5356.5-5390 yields -0.08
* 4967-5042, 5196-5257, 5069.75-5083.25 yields -0.05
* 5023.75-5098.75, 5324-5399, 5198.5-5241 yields 0.02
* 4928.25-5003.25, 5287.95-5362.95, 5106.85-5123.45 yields 0.00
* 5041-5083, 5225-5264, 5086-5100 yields 0.02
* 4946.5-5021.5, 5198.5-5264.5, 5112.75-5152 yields 0.03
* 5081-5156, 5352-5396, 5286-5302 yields 0.03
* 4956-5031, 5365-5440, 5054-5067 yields -0.02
